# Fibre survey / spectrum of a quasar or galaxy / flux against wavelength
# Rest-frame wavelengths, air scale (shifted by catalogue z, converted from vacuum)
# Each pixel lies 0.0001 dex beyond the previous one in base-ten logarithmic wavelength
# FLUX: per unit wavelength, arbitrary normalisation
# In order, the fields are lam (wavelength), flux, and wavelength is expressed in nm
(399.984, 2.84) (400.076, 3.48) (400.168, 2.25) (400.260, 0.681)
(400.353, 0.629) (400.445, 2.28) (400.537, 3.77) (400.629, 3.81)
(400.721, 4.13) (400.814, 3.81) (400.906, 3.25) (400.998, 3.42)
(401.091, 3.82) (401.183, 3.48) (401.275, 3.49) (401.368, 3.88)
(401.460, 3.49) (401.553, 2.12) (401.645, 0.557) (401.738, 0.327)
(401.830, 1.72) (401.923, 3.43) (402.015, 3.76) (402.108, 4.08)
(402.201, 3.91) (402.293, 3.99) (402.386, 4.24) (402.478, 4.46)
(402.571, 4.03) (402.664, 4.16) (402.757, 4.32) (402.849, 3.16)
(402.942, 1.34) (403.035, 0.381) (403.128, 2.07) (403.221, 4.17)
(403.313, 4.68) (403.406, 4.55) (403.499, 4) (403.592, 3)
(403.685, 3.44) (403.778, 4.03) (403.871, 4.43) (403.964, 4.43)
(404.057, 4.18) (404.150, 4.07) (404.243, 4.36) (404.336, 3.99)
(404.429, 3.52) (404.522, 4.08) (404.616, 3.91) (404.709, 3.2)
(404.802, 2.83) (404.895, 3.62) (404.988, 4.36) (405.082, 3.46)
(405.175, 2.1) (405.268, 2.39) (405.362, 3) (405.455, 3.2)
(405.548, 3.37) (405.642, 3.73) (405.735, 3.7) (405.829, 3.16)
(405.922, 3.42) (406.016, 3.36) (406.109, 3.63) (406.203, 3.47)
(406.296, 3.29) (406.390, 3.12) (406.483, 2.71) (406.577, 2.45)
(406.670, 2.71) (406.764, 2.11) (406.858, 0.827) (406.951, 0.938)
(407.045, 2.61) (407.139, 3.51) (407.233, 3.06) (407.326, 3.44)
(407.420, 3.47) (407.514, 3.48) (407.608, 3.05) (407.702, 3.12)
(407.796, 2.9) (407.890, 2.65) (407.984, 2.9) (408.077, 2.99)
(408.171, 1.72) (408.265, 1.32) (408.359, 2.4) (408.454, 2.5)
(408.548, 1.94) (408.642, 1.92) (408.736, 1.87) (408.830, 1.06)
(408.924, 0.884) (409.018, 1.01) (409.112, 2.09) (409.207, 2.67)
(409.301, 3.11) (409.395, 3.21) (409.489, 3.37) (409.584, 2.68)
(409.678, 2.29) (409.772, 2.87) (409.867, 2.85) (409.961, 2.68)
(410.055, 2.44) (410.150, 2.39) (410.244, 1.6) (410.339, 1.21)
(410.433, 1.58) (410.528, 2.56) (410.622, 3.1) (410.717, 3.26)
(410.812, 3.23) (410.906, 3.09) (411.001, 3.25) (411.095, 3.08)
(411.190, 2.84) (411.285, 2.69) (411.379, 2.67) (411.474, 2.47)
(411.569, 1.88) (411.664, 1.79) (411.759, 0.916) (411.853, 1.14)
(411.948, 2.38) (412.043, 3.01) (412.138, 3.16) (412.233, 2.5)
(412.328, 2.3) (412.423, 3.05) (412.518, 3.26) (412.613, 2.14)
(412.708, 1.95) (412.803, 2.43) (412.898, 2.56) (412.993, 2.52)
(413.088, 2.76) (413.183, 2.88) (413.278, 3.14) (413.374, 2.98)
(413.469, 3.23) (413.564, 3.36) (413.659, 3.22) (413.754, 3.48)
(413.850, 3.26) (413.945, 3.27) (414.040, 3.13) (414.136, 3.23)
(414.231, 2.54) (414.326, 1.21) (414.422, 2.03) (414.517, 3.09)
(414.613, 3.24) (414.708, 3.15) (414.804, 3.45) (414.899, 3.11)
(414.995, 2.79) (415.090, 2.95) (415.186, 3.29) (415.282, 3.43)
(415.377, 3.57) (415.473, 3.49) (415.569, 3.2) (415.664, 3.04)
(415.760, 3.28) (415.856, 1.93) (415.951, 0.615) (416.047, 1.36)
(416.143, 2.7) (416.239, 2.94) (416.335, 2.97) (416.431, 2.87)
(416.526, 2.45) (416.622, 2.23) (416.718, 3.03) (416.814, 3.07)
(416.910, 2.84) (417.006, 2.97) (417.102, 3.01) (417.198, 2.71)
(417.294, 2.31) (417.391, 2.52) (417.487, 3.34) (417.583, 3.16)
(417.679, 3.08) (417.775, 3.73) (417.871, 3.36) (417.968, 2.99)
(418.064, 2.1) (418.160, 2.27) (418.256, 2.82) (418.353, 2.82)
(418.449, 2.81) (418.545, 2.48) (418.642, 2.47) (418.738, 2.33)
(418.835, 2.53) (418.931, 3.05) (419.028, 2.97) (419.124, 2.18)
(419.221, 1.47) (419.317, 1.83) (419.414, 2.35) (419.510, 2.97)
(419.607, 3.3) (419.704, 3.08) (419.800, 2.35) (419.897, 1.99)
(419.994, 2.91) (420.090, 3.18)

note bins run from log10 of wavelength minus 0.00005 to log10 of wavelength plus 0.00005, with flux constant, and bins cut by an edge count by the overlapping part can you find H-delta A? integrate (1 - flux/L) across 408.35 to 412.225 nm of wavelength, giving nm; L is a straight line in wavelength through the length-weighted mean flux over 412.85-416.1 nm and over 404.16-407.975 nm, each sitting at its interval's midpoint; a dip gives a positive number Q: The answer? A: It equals 0.82 nm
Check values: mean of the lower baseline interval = 3.14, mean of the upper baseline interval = 2.88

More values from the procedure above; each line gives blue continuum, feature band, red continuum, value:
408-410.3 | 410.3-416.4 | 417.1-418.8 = -0.50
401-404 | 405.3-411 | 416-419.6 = 0.85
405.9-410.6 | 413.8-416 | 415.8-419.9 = -0.25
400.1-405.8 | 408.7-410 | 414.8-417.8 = 0.32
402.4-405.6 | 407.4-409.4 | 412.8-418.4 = 0.58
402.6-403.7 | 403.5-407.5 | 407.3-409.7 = -0.49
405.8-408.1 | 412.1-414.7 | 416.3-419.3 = -0.02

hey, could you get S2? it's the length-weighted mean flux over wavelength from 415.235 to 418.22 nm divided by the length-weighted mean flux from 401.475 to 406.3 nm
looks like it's 0.82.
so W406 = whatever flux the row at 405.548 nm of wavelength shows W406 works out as 3.37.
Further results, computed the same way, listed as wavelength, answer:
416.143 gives 2.7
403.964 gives 4.43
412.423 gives 3.05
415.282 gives 3.43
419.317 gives 1.83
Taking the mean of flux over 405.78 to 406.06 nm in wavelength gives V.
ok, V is 3.31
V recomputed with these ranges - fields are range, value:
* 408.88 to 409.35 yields 1.97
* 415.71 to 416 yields 1.95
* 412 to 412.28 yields 2.89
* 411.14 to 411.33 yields 2.76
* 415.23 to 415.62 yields 3.42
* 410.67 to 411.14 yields 3.19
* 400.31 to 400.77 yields 2.94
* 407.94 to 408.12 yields 2.96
